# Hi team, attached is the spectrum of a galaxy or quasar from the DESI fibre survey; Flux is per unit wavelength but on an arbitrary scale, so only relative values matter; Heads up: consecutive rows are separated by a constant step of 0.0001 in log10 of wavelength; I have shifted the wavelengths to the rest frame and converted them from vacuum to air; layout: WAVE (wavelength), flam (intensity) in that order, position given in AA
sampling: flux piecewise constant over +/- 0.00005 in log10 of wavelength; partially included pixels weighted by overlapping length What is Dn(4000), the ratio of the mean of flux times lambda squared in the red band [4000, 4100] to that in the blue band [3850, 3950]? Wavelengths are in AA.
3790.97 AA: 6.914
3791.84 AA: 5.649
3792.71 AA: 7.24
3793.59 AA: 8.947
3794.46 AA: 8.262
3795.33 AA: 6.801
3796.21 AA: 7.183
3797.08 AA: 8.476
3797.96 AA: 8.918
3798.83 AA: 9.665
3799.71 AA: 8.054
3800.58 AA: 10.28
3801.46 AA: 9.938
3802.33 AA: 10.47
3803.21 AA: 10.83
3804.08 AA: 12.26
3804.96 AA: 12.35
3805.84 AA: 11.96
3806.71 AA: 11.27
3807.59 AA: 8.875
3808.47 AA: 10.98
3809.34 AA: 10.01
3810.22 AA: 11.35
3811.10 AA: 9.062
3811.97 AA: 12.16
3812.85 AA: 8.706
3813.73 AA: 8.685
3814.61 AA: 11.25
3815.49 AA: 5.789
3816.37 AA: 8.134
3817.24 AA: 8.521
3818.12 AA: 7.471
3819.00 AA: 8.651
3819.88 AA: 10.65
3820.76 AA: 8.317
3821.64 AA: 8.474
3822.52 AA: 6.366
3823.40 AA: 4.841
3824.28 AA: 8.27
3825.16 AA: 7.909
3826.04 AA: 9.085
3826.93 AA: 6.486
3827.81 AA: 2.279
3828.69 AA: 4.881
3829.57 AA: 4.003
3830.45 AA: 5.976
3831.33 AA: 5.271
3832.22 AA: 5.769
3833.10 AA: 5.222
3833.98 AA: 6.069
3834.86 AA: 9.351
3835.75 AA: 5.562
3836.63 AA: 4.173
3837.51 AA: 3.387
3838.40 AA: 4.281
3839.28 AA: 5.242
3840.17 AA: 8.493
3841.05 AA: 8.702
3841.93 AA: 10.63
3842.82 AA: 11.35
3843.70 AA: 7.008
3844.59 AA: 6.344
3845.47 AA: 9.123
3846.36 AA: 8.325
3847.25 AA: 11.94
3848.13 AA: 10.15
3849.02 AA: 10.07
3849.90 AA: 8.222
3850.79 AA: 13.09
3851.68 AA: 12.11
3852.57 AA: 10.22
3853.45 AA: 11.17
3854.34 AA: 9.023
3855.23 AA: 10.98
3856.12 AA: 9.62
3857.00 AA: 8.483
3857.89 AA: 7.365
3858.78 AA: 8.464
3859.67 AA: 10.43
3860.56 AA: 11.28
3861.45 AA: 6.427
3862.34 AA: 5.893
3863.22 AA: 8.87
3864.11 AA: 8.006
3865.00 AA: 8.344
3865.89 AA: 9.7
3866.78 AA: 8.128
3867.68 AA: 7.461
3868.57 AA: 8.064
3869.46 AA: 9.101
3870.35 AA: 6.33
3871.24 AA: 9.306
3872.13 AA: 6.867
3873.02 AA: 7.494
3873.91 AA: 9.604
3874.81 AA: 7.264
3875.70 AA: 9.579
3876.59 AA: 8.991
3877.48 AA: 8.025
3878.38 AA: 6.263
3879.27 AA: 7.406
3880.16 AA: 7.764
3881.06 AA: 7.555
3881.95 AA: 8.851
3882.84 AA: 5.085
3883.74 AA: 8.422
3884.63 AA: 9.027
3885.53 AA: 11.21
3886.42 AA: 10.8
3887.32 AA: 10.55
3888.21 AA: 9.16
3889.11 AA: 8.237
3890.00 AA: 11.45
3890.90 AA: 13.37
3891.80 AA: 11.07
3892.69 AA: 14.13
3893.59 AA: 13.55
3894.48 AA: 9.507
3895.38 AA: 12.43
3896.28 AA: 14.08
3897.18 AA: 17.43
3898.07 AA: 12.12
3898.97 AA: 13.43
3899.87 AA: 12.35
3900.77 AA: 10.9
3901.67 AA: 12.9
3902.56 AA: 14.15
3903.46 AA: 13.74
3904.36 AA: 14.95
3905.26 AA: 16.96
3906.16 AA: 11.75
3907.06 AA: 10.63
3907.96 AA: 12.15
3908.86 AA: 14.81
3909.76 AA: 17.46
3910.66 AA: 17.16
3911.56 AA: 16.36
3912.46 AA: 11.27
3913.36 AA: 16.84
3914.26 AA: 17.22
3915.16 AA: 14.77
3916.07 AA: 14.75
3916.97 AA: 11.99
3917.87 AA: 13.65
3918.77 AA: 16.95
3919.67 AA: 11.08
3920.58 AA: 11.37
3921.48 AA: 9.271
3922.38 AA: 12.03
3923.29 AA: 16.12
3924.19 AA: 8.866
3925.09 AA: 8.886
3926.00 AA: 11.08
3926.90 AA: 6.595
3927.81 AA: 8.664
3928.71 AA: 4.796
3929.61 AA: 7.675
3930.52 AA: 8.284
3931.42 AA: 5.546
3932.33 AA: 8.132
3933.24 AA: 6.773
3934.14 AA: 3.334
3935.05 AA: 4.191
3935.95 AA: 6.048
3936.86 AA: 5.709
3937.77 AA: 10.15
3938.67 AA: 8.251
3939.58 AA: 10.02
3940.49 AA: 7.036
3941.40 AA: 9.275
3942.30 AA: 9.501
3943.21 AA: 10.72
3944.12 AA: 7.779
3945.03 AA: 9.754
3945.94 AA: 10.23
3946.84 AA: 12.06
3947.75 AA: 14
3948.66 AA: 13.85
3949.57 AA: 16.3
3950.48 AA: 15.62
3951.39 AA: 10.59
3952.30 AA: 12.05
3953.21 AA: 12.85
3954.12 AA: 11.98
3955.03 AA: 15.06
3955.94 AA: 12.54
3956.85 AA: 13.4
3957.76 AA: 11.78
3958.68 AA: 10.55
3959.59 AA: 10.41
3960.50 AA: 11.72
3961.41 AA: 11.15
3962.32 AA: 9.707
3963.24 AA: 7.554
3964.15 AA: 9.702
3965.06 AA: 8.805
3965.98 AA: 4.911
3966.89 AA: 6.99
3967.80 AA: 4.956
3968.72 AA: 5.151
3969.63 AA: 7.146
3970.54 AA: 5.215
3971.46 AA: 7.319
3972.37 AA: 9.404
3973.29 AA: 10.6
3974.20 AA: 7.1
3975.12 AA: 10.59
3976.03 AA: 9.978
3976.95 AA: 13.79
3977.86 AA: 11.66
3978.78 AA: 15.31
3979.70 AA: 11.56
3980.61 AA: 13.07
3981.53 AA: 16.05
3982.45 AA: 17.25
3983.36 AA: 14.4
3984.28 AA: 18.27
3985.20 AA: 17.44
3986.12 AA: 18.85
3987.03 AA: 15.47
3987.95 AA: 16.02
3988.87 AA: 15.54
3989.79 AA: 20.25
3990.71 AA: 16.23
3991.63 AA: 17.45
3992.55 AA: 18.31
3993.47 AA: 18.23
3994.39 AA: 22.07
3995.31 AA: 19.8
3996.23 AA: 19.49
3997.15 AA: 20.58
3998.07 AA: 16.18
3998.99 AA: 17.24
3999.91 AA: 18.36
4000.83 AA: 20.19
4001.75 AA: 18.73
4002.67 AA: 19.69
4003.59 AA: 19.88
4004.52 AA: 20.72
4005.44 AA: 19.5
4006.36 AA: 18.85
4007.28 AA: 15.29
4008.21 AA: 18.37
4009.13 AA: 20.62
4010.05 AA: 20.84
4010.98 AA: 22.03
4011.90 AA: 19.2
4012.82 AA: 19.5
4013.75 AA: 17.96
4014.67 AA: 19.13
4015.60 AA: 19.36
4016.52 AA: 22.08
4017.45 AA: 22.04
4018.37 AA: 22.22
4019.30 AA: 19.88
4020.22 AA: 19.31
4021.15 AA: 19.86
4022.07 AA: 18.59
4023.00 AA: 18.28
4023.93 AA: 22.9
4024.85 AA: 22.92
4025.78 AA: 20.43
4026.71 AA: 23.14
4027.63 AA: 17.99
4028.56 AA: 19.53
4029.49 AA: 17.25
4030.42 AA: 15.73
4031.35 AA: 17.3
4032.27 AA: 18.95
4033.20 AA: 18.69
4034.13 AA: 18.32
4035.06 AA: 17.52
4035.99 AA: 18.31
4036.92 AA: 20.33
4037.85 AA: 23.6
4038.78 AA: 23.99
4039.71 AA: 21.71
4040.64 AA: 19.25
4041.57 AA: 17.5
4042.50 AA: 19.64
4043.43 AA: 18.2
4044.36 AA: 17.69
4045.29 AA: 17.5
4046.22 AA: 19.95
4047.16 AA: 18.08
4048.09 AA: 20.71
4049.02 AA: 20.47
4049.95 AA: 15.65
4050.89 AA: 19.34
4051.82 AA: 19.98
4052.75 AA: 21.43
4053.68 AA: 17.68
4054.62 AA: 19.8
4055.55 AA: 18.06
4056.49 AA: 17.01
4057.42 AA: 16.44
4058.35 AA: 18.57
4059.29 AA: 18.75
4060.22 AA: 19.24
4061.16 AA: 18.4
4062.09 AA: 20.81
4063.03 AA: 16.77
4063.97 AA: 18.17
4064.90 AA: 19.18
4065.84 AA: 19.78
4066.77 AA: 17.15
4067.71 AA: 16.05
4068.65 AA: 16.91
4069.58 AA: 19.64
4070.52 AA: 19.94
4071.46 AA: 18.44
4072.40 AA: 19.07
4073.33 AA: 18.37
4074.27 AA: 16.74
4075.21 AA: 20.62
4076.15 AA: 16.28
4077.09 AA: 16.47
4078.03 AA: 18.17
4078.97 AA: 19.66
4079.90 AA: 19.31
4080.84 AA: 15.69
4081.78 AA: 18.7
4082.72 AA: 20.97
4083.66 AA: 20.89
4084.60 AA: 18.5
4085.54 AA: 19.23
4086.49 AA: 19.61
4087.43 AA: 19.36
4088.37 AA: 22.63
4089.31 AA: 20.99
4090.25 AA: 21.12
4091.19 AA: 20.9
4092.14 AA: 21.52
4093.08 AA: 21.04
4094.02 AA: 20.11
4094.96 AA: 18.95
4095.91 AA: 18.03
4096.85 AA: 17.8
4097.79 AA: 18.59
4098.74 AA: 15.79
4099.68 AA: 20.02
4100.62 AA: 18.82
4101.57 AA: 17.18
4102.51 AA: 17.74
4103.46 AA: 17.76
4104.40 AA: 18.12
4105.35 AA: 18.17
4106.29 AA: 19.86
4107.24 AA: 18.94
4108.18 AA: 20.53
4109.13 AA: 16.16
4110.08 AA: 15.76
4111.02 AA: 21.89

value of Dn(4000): 2.0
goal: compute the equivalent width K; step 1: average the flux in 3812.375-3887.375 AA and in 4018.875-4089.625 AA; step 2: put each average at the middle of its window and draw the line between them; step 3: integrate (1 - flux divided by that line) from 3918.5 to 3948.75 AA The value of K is 8.2 AA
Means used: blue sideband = 8.09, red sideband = 19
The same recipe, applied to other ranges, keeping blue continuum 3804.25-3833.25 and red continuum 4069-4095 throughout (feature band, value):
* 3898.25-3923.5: -3.5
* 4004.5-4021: -3.4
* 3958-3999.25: 5.6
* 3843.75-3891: 6.1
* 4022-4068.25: -3.3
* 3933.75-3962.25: 6.6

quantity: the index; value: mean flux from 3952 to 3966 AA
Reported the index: 11.1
